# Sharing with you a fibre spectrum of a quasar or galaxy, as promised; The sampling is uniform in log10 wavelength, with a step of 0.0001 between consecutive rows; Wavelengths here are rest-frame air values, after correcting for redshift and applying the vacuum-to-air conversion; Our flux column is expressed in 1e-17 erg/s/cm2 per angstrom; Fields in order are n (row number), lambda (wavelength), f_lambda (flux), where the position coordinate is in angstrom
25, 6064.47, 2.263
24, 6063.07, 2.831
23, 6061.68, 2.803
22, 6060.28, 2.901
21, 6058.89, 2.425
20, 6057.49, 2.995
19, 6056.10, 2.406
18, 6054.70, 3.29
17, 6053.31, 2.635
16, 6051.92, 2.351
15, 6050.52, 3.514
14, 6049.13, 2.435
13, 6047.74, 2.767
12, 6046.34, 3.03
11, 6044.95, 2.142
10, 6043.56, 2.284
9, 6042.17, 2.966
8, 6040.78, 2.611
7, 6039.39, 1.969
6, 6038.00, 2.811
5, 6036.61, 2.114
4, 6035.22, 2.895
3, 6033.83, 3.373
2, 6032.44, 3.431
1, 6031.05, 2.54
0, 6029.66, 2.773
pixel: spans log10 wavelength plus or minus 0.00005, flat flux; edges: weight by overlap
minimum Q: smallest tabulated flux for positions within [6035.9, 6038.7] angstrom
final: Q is 2.114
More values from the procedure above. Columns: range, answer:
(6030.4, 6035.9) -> 2.54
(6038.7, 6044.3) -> 1.969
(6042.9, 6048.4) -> 2.142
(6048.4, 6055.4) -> 2.351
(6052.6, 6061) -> 2.406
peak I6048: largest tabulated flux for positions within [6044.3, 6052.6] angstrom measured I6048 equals 3.514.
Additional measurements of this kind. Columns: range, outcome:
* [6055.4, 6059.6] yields 2.995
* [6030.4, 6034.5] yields 3.431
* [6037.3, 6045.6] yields 2.966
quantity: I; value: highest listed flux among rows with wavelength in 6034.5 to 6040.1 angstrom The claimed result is 2.895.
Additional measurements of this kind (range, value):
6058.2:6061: 2.901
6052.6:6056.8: 3.29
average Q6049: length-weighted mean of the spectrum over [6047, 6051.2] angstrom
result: 2.9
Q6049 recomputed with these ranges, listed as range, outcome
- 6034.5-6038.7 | 2.61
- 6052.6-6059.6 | 2.75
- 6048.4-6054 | 2.74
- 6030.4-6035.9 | 3.06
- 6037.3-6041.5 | 2.47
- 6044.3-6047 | 2.59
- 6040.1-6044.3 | 2.62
